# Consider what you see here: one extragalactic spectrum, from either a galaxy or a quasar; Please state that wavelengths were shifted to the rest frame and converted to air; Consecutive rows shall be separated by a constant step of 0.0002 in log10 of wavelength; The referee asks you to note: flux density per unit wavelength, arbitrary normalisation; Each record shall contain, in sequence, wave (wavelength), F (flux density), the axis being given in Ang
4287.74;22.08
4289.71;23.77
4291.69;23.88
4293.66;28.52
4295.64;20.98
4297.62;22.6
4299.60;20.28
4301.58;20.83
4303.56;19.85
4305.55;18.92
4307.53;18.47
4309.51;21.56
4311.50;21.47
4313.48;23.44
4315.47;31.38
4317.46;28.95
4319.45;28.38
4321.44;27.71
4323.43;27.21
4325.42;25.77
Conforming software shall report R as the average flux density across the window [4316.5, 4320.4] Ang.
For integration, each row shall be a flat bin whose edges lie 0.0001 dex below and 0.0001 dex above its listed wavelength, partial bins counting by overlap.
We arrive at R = 28.7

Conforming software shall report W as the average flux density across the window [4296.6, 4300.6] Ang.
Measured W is 21.4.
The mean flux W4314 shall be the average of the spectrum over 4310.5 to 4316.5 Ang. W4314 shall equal 25.4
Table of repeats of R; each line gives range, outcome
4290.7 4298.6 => 24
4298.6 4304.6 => 20.3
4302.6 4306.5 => 19.3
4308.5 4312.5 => 21.5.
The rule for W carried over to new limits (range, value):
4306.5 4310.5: 20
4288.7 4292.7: 23.9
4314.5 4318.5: 30.1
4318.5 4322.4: 28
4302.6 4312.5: 20.1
